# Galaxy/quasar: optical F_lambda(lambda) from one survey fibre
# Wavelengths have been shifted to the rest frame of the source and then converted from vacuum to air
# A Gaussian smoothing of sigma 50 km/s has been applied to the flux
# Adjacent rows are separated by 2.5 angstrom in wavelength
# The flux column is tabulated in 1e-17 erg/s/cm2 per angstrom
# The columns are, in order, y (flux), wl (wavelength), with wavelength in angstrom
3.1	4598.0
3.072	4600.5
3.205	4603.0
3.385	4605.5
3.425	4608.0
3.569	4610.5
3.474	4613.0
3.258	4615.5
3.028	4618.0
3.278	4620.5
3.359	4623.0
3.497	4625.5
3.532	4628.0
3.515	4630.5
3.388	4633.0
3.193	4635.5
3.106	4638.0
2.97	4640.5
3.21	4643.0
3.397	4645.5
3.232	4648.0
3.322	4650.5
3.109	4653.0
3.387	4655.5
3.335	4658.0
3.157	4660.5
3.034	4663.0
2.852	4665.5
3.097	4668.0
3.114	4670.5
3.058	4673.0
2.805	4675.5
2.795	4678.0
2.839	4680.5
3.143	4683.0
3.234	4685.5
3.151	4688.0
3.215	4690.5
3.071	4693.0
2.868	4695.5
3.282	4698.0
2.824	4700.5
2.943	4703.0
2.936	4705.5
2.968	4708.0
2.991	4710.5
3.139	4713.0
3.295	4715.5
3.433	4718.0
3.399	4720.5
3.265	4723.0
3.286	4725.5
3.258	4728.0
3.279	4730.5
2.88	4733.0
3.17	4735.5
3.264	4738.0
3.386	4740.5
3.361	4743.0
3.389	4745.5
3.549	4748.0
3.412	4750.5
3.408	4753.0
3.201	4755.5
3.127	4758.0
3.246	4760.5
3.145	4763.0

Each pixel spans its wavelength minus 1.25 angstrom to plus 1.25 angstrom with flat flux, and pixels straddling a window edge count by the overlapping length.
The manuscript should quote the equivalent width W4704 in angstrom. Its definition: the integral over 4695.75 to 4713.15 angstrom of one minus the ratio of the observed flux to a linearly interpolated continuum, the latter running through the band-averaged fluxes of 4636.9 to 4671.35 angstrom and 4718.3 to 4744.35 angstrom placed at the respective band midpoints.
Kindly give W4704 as 1.3 angstrom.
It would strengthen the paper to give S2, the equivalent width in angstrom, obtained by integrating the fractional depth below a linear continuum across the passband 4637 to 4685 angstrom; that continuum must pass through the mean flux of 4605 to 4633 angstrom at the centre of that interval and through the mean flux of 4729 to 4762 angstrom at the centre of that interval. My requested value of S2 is 3.6 angstrom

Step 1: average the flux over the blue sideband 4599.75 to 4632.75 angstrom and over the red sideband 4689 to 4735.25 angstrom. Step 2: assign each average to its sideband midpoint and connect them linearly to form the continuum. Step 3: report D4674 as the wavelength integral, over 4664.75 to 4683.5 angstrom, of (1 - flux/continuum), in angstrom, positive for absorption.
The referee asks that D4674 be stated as 1.53 angstrom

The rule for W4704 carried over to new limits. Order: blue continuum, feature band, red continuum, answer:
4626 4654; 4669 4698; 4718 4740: 2.0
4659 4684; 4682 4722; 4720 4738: -0.1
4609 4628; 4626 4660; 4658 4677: -0.9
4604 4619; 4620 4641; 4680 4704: -0.2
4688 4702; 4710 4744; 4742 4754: 0.3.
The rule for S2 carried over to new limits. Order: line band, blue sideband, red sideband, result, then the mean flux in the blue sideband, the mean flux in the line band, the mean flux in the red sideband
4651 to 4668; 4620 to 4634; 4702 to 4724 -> 0.9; 3.44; 3.15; 3.15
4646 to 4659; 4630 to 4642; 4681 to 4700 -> -0.4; 3.22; 3.28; 3.11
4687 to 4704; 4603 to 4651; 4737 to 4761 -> 1.4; 3.32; 3.05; 3.34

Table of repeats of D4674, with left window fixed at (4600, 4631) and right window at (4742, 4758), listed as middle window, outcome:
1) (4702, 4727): 1.45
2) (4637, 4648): 0.59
